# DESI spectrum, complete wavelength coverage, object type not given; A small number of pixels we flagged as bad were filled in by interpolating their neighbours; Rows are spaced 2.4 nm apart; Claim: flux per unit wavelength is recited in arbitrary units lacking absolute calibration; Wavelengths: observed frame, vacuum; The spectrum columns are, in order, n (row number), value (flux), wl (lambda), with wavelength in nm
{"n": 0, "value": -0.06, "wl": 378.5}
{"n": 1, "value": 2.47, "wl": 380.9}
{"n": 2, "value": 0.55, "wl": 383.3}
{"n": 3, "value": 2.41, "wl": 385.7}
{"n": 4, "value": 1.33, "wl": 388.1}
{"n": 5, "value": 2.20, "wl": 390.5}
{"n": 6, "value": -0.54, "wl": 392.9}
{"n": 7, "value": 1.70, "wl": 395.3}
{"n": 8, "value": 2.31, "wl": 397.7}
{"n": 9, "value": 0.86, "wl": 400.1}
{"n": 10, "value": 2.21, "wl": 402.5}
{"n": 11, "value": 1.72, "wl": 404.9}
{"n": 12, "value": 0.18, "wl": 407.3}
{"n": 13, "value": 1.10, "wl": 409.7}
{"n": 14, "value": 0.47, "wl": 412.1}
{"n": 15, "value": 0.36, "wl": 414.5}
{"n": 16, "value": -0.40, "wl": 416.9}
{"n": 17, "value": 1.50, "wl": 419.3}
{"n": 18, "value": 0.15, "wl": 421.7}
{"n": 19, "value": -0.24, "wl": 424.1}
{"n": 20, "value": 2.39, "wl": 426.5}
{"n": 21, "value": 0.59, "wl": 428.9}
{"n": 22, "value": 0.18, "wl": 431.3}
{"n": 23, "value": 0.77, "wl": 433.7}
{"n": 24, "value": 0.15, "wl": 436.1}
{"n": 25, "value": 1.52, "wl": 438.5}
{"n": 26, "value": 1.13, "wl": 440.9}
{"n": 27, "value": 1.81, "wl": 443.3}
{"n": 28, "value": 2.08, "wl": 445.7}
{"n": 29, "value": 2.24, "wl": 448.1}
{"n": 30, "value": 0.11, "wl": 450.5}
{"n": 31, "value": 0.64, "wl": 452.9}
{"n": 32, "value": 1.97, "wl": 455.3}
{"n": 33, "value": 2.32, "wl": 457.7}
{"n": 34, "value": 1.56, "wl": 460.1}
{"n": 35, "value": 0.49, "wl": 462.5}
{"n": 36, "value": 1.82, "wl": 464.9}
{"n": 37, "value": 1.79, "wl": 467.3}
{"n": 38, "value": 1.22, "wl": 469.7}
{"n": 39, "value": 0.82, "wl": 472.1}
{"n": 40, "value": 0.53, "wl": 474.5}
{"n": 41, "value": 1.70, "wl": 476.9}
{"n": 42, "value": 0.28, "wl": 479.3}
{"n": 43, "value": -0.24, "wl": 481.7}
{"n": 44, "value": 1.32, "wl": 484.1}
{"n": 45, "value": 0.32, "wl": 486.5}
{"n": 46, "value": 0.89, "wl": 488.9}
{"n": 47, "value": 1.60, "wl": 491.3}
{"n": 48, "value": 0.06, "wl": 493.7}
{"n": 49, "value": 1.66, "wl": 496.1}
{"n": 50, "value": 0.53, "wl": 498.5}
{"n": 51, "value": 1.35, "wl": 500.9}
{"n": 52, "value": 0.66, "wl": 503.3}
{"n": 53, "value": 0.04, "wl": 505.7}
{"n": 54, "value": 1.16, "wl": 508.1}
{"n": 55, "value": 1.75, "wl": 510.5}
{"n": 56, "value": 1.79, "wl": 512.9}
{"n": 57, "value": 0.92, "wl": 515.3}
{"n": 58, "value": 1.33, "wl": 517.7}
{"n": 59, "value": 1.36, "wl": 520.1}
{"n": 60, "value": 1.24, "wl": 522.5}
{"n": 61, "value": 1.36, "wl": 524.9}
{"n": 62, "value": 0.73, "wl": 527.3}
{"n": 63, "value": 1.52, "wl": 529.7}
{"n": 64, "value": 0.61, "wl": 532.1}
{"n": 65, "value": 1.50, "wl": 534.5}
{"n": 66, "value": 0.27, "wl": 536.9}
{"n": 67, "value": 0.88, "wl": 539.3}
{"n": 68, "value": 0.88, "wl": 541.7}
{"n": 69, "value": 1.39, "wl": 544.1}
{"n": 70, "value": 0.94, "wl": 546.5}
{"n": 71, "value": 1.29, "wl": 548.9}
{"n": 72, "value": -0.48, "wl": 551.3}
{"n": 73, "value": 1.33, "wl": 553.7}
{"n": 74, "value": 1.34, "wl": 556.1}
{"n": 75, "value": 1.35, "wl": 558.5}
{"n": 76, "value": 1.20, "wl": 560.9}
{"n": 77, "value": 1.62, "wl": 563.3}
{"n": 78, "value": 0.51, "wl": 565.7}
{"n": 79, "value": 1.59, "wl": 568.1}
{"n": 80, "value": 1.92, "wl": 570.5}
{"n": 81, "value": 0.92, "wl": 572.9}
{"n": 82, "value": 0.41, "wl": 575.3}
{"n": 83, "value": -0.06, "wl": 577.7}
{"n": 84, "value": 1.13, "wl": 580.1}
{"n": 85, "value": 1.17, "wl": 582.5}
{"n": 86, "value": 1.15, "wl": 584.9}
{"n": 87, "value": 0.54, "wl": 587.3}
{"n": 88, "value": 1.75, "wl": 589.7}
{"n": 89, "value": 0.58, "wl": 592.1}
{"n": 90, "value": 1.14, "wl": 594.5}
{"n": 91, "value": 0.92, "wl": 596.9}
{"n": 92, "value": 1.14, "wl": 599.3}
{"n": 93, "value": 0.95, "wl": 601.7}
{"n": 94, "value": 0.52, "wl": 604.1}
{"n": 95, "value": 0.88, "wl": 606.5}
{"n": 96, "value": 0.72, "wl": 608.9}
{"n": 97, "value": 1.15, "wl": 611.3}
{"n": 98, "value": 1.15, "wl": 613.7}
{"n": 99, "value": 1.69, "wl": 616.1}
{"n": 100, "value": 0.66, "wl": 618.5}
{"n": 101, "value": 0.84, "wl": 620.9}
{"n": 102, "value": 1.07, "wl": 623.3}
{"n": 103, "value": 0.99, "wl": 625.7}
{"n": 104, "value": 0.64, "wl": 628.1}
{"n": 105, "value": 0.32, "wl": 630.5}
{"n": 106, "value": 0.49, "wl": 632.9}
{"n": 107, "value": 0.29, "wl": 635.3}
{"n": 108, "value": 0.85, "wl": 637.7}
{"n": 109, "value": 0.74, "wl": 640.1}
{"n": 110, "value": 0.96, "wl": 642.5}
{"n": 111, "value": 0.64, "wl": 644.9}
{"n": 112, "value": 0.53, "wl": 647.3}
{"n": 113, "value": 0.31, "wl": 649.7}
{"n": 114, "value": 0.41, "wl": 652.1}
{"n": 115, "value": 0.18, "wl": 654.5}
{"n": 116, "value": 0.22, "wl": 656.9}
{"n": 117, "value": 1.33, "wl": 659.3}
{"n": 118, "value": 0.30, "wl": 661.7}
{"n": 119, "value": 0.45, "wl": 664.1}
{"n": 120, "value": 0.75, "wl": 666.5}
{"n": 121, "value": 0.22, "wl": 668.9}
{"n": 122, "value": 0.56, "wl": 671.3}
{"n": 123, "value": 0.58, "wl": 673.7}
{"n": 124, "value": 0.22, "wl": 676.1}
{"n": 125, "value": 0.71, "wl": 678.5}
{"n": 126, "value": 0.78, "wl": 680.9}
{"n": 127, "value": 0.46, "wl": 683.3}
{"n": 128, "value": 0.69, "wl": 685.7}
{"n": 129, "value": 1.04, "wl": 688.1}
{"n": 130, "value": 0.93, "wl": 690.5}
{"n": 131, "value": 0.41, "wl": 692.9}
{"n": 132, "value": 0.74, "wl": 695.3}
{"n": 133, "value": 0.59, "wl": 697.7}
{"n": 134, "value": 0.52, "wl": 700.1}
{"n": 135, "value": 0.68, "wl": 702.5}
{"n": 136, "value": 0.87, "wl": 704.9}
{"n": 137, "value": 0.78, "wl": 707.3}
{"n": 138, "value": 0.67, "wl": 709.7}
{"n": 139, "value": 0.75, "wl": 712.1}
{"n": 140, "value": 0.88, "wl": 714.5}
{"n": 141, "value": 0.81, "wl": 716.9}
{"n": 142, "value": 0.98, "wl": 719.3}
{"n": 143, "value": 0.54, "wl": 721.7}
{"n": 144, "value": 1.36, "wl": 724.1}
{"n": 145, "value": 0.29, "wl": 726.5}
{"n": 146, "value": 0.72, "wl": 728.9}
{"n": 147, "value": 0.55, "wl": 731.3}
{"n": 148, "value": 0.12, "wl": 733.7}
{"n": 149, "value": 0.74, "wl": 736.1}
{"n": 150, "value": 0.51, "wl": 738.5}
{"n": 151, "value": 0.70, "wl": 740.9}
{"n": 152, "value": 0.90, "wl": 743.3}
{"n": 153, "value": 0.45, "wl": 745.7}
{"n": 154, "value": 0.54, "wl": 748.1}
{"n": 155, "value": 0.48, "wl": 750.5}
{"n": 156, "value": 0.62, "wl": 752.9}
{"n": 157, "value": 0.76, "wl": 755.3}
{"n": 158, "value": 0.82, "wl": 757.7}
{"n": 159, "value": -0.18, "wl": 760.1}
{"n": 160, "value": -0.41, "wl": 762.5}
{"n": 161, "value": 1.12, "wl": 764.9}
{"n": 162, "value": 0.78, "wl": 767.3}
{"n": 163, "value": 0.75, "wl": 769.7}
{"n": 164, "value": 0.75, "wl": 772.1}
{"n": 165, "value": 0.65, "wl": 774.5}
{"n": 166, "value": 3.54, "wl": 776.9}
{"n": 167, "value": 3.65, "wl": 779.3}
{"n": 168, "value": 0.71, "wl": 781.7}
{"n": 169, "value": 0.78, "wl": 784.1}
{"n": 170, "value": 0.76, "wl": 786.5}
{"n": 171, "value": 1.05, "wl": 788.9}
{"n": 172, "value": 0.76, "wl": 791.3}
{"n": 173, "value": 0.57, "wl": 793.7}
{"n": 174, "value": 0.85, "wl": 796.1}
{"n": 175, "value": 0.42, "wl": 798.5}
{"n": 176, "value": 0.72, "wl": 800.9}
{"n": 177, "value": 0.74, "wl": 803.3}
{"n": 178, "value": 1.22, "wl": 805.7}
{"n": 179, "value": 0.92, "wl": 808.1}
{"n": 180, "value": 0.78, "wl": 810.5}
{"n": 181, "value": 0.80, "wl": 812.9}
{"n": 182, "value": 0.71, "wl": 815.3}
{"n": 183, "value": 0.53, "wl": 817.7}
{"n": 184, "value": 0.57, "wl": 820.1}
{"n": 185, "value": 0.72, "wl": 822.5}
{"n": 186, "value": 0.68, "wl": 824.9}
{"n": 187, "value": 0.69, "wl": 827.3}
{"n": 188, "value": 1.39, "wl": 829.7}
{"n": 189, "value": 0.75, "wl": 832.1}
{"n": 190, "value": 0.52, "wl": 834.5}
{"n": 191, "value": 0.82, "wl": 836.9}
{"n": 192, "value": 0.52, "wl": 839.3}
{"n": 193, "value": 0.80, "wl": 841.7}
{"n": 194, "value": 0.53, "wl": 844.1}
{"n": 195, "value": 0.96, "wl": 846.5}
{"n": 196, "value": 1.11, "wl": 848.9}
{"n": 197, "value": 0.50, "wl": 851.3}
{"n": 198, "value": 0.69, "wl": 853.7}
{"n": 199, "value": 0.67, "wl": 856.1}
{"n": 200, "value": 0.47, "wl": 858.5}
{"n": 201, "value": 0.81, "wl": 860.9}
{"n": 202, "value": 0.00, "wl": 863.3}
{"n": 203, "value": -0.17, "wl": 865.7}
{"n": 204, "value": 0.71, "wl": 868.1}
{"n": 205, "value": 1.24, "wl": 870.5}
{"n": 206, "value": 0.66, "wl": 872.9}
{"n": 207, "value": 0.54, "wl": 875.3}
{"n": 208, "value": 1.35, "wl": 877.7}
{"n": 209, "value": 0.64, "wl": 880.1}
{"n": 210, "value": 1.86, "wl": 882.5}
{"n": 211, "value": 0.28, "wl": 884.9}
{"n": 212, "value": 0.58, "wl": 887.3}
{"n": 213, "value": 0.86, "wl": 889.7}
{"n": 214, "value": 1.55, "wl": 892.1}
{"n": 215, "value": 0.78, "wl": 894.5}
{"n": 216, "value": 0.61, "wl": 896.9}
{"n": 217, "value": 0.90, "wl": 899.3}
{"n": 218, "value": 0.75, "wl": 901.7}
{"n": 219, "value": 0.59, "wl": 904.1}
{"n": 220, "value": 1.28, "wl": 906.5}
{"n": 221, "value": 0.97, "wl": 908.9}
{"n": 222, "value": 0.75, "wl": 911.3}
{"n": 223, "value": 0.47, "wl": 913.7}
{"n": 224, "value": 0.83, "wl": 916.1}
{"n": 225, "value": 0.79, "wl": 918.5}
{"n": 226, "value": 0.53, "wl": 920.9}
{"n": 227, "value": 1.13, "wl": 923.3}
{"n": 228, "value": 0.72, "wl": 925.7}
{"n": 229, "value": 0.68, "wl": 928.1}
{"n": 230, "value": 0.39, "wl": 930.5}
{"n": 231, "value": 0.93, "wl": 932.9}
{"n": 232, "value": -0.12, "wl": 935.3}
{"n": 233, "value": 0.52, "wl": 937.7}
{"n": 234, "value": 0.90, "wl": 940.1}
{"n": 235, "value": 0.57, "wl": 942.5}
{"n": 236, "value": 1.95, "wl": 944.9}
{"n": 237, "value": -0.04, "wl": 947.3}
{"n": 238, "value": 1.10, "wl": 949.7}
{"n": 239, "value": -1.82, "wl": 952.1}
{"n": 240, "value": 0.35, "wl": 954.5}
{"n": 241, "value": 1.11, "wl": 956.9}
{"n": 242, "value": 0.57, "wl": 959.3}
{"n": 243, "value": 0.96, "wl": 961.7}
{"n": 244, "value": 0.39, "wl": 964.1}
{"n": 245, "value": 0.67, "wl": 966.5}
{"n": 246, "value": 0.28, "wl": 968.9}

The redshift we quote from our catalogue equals 1.087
